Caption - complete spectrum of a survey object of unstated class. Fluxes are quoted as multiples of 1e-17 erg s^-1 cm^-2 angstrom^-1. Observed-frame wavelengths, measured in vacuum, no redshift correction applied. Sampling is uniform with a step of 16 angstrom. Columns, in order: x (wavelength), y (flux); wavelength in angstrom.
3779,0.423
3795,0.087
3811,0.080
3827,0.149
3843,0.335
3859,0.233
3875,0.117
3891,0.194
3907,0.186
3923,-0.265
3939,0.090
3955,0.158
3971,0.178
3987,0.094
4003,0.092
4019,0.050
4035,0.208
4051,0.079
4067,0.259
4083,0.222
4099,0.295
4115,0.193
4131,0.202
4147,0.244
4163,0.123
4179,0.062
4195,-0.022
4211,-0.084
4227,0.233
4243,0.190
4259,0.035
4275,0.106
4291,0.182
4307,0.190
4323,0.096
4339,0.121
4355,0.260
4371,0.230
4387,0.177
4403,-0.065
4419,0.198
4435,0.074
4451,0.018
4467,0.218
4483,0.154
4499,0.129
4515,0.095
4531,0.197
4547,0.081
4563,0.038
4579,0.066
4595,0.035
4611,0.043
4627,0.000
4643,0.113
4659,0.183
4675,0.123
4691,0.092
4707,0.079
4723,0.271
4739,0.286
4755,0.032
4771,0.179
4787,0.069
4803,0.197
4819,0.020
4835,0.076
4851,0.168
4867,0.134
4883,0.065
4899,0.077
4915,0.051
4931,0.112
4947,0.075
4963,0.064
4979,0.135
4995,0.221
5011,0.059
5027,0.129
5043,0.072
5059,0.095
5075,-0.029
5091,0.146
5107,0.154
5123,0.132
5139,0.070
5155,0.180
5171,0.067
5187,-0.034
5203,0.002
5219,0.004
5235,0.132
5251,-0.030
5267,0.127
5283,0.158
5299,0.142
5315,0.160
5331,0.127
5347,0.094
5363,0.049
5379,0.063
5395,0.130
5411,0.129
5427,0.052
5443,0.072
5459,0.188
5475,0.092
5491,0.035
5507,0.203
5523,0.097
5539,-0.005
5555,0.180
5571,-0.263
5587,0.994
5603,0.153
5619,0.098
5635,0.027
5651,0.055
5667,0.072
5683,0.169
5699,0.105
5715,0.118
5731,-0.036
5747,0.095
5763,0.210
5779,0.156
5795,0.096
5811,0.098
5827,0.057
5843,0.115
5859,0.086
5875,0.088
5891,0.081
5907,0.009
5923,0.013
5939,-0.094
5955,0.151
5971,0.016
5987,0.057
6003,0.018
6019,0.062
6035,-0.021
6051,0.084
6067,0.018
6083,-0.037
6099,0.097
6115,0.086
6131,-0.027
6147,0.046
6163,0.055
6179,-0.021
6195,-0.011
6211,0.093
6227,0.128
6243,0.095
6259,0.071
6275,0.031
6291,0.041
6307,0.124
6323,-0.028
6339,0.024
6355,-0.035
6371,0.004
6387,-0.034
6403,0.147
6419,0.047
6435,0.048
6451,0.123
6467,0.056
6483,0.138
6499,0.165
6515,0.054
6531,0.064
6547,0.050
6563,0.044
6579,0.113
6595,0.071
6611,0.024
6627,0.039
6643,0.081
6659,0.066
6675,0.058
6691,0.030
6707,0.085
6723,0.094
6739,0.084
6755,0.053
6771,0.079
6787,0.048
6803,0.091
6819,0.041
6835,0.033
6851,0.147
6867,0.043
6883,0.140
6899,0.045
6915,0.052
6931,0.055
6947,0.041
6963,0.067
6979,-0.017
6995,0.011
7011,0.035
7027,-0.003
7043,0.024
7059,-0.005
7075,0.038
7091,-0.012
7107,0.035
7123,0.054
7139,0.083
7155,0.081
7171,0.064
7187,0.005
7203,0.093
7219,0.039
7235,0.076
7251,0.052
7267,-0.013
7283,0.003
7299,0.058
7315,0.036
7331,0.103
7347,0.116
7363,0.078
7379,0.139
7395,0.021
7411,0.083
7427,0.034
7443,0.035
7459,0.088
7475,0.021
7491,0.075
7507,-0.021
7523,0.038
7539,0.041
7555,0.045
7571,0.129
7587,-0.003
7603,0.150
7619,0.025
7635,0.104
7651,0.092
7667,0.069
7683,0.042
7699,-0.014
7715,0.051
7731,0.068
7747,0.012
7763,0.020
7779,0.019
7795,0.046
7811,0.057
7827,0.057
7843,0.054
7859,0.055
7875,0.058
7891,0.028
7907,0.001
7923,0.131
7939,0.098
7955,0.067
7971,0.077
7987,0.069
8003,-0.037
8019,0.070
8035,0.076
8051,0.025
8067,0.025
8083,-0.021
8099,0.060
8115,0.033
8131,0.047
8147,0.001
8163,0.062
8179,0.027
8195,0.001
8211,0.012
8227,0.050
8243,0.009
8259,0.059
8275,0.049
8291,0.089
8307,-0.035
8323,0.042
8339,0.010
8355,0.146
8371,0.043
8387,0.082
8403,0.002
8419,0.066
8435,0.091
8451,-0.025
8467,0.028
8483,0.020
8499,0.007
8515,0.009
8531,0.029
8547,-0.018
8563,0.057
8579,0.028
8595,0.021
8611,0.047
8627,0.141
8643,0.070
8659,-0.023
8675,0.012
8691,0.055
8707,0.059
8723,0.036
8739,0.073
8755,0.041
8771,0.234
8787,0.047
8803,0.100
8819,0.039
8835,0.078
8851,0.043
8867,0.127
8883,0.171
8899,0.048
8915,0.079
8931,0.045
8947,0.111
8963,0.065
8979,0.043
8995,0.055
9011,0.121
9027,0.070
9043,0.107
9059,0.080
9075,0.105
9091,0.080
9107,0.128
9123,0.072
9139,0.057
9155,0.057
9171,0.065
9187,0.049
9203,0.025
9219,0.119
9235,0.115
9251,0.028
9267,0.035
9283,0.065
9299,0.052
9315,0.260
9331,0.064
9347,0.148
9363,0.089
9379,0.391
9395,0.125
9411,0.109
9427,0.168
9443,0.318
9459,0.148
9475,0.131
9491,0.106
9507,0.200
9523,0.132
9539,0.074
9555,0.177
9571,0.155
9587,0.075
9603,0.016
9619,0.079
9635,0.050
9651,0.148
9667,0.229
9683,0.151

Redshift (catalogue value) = 1.62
